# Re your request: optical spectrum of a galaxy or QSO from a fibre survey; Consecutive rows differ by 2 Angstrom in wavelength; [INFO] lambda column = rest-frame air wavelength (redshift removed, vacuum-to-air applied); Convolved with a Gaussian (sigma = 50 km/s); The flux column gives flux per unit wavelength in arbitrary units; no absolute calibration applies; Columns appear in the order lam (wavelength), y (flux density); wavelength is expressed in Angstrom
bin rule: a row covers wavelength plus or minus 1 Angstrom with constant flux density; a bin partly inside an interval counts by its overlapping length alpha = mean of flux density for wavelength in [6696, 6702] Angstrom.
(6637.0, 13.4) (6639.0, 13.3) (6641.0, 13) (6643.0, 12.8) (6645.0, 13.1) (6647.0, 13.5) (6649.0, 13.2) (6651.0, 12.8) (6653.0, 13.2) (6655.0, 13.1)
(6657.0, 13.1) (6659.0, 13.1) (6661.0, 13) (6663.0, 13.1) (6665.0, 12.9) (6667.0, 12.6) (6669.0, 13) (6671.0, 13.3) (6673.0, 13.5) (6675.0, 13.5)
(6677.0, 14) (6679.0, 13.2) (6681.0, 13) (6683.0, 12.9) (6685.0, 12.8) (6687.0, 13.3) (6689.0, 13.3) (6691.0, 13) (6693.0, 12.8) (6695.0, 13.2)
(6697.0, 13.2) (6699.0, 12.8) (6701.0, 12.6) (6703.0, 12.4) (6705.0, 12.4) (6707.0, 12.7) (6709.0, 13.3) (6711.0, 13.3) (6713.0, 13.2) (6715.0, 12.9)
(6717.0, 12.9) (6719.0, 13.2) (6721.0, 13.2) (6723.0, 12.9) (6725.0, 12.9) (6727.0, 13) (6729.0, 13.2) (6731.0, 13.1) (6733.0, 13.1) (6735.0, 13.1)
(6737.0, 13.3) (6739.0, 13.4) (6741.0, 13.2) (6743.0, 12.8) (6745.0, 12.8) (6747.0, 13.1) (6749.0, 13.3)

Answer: 12.9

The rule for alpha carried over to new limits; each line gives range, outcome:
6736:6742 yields 13.3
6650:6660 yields 13.1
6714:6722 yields 13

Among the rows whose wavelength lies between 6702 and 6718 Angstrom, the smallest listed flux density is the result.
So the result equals 12.4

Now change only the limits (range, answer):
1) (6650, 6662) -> 12.8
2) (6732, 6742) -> 13.1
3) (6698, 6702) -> 12.6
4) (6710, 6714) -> 13.2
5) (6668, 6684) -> 12.9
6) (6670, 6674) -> 13.3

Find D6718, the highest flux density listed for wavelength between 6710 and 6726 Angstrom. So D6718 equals 13.3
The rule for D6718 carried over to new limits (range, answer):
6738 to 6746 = 13.4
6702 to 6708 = 12.7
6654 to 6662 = 13.1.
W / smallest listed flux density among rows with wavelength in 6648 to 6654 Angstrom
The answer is 12.8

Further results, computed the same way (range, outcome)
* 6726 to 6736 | 13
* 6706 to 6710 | 12.7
